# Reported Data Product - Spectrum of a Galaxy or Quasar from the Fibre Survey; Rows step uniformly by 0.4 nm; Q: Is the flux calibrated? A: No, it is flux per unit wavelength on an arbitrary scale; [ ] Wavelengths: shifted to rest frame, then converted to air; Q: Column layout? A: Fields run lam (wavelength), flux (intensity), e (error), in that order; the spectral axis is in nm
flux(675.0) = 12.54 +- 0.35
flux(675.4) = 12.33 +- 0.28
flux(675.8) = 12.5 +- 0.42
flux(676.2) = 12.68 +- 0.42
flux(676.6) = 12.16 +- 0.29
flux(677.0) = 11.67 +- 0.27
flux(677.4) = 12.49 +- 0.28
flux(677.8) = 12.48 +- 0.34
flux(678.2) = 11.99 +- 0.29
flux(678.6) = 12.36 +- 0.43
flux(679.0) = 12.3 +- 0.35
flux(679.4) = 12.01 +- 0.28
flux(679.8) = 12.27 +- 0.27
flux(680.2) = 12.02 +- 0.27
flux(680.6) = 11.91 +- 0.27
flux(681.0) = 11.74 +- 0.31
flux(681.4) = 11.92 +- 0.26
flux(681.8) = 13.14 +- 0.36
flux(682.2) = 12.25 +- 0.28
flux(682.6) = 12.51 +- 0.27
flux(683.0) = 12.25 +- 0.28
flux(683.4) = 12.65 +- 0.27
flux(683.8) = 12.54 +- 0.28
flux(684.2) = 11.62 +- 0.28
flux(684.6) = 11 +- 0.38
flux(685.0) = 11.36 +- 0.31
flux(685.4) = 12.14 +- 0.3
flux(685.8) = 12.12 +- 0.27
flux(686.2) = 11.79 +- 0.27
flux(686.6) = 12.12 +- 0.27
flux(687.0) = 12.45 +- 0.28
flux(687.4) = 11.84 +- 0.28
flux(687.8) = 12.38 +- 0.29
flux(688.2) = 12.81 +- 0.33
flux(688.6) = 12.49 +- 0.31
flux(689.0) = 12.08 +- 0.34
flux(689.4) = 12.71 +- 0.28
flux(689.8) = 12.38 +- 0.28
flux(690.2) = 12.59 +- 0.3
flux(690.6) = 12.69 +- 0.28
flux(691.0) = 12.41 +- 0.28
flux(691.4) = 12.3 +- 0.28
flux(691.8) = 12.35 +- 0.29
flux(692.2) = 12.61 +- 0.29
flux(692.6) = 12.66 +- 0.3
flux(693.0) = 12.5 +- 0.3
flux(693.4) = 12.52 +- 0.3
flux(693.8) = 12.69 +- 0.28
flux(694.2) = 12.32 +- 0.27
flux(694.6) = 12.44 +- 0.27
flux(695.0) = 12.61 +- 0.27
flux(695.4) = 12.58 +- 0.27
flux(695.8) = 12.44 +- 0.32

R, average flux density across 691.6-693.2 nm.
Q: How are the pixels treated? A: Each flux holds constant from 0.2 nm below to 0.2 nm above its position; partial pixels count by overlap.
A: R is 12.5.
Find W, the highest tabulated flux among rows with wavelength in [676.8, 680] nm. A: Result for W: 12.49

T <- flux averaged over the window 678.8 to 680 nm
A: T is 12.2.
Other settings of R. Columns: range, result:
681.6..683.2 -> 12.5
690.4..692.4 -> 12.5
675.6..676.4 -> 12.6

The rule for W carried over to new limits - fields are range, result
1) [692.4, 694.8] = 12.69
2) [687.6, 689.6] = 12.81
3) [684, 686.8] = 12.14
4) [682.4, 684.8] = 12.65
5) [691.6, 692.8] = 12.66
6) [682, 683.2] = 12.51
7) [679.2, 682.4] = 13.14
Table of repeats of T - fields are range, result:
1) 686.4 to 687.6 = 12.1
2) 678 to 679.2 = 12.2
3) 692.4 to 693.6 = 12.6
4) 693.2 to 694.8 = 12.5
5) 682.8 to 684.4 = 12.3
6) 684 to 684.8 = 11.3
